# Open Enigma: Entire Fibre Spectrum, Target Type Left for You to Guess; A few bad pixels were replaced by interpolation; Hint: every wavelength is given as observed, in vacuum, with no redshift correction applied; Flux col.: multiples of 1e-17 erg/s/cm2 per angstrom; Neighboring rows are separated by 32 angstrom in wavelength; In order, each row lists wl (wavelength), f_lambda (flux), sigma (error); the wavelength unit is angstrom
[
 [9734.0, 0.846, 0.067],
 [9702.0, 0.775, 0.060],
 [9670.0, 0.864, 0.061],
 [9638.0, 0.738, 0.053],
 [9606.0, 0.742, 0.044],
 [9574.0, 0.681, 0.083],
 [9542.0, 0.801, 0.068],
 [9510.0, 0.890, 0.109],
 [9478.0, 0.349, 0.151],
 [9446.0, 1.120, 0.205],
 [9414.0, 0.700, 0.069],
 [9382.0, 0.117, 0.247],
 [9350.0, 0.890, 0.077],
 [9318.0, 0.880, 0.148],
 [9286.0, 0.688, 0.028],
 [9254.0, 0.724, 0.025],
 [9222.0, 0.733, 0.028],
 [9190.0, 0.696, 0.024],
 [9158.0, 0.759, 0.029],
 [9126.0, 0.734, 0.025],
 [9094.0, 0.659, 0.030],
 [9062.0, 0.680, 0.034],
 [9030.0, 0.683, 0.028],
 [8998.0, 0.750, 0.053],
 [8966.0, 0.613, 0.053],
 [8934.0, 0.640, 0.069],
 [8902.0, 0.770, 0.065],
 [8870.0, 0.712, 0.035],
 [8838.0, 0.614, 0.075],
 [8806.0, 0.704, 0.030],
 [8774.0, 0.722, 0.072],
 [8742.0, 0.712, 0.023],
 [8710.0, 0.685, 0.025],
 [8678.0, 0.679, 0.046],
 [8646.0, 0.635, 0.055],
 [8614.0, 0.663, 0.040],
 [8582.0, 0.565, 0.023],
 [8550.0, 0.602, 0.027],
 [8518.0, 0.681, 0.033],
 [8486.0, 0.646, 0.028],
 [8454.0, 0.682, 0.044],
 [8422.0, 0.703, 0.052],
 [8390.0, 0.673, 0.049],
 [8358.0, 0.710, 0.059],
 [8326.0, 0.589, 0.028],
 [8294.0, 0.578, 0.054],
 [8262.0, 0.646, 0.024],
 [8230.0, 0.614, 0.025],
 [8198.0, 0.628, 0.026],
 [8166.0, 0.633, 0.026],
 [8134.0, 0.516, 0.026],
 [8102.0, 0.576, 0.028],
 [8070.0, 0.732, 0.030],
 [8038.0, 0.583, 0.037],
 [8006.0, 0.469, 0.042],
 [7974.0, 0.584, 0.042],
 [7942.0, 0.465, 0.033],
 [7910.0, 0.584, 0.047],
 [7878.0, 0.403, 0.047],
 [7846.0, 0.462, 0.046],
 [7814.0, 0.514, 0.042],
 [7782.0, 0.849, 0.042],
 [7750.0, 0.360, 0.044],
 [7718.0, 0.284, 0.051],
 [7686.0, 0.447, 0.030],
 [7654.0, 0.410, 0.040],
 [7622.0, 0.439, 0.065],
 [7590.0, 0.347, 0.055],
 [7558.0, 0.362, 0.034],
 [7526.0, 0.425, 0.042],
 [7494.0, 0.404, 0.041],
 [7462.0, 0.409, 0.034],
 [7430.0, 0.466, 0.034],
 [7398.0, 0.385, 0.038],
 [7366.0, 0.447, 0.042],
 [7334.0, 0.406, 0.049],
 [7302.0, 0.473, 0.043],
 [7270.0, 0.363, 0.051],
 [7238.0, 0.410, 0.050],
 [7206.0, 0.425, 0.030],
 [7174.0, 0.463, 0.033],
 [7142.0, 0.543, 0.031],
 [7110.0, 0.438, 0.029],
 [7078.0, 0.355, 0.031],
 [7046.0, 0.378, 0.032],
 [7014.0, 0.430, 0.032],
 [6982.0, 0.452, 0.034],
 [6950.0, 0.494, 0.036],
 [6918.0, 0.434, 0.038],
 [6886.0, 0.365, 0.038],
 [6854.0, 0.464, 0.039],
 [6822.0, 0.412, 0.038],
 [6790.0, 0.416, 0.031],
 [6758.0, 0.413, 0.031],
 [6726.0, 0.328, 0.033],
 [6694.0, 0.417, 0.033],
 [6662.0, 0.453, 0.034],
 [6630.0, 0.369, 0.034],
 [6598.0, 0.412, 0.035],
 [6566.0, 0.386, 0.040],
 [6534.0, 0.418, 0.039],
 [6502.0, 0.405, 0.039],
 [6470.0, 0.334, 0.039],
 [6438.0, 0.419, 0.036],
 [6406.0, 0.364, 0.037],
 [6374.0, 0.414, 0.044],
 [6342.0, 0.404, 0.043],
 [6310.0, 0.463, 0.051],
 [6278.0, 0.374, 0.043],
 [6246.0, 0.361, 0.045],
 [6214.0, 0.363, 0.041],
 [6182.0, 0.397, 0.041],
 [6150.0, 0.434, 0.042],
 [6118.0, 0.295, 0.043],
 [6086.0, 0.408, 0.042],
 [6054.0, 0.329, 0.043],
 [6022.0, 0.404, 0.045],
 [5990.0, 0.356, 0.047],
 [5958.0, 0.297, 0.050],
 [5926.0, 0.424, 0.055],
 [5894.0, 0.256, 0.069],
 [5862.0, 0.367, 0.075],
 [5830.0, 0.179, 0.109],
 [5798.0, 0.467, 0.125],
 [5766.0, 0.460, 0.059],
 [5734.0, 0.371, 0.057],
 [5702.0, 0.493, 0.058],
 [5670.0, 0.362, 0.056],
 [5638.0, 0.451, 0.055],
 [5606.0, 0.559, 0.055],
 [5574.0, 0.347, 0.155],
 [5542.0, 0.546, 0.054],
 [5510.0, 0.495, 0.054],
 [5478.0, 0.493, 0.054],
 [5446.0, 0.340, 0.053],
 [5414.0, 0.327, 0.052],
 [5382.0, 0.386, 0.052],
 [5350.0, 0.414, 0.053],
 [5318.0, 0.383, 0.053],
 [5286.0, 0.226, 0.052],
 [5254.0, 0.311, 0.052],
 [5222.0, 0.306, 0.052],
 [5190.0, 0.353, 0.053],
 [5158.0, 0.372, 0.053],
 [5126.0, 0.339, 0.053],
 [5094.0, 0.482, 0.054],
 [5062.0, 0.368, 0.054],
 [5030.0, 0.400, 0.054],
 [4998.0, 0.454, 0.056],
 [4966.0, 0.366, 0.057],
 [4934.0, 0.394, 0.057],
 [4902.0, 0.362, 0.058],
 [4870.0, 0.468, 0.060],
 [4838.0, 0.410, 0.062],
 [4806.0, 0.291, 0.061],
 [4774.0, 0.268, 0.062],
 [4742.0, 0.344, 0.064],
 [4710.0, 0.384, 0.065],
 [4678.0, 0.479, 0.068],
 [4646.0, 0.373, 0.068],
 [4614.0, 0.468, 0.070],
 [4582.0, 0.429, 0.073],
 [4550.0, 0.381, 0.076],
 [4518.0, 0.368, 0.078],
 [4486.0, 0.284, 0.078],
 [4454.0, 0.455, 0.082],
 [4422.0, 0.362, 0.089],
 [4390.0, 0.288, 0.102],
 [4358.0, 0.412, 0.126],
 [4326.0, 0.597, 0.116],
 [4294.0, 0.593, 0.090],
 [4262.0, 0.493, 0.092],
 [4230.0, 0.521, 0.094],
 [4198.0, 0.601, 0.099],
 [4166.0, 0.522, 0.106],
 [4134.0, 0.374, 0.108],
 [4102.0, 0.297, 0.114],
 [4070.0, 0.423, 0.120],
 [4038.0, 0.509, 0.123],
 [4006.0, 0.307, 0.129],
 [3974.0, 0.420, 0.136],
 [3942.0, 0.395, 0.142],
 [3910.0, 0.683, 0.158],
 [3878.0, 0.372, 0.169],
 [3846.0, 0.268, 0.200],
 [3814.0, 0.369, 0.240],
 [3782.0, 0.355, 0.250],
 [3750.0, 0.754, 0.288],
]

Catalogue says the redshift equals 1.09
